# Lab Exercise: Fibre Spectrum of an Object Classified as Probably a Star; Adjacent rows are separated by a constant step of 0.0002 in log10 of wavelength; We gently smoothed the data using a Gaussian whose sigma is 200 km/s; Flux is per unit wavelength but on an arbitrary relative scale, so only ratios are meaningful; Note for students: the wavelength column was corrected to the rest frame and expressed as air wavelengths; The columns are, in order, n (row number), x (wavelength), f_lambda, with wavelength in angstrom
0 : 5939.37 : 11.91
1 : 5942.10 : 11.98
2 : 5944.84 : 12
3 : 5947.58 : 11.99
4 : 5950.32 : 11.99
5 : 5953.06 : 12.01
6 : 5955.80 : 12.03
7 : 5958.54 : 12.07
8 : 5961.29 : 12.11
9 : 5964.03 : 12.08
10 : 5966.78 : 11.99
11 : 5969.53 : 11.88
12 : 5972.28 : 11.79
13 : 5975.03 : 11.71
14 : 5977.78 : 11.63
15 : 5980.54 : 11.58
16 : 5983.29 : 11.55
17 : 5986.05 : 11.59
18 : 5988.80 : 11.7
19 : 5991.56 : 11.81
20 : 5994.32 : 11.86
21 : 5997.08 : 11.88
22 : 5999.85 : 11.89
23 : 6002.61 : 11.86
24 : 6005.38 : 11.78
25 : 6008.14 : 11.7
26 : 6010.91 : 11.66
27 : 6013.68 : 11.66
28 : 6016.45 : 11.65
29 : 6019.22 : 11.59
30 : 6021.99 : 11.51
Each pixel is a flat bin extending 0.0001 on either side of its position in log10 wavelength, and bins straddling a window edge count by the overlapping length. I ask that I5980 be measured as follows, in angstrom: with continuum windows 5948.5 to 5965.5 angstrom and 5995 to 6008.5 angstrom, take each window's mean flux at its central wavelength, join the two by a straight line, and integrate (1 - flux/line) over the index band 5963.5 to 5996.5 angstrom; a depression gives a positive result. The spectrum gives 0.5 angstrom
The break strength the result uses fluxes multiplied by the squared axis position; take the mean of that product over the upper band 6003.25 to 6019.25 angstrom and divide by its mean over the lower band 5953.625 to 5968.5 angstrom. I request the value 0.99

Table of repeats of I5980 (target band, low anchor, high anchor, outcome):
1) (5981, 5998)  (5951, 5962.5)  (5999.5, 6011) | 0.2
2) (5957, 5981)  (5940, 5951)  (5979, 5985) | -0.4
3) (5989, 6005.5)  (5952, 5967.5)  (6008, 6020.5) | -0.1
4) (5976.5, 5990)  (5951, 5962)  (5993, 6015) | 0.3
